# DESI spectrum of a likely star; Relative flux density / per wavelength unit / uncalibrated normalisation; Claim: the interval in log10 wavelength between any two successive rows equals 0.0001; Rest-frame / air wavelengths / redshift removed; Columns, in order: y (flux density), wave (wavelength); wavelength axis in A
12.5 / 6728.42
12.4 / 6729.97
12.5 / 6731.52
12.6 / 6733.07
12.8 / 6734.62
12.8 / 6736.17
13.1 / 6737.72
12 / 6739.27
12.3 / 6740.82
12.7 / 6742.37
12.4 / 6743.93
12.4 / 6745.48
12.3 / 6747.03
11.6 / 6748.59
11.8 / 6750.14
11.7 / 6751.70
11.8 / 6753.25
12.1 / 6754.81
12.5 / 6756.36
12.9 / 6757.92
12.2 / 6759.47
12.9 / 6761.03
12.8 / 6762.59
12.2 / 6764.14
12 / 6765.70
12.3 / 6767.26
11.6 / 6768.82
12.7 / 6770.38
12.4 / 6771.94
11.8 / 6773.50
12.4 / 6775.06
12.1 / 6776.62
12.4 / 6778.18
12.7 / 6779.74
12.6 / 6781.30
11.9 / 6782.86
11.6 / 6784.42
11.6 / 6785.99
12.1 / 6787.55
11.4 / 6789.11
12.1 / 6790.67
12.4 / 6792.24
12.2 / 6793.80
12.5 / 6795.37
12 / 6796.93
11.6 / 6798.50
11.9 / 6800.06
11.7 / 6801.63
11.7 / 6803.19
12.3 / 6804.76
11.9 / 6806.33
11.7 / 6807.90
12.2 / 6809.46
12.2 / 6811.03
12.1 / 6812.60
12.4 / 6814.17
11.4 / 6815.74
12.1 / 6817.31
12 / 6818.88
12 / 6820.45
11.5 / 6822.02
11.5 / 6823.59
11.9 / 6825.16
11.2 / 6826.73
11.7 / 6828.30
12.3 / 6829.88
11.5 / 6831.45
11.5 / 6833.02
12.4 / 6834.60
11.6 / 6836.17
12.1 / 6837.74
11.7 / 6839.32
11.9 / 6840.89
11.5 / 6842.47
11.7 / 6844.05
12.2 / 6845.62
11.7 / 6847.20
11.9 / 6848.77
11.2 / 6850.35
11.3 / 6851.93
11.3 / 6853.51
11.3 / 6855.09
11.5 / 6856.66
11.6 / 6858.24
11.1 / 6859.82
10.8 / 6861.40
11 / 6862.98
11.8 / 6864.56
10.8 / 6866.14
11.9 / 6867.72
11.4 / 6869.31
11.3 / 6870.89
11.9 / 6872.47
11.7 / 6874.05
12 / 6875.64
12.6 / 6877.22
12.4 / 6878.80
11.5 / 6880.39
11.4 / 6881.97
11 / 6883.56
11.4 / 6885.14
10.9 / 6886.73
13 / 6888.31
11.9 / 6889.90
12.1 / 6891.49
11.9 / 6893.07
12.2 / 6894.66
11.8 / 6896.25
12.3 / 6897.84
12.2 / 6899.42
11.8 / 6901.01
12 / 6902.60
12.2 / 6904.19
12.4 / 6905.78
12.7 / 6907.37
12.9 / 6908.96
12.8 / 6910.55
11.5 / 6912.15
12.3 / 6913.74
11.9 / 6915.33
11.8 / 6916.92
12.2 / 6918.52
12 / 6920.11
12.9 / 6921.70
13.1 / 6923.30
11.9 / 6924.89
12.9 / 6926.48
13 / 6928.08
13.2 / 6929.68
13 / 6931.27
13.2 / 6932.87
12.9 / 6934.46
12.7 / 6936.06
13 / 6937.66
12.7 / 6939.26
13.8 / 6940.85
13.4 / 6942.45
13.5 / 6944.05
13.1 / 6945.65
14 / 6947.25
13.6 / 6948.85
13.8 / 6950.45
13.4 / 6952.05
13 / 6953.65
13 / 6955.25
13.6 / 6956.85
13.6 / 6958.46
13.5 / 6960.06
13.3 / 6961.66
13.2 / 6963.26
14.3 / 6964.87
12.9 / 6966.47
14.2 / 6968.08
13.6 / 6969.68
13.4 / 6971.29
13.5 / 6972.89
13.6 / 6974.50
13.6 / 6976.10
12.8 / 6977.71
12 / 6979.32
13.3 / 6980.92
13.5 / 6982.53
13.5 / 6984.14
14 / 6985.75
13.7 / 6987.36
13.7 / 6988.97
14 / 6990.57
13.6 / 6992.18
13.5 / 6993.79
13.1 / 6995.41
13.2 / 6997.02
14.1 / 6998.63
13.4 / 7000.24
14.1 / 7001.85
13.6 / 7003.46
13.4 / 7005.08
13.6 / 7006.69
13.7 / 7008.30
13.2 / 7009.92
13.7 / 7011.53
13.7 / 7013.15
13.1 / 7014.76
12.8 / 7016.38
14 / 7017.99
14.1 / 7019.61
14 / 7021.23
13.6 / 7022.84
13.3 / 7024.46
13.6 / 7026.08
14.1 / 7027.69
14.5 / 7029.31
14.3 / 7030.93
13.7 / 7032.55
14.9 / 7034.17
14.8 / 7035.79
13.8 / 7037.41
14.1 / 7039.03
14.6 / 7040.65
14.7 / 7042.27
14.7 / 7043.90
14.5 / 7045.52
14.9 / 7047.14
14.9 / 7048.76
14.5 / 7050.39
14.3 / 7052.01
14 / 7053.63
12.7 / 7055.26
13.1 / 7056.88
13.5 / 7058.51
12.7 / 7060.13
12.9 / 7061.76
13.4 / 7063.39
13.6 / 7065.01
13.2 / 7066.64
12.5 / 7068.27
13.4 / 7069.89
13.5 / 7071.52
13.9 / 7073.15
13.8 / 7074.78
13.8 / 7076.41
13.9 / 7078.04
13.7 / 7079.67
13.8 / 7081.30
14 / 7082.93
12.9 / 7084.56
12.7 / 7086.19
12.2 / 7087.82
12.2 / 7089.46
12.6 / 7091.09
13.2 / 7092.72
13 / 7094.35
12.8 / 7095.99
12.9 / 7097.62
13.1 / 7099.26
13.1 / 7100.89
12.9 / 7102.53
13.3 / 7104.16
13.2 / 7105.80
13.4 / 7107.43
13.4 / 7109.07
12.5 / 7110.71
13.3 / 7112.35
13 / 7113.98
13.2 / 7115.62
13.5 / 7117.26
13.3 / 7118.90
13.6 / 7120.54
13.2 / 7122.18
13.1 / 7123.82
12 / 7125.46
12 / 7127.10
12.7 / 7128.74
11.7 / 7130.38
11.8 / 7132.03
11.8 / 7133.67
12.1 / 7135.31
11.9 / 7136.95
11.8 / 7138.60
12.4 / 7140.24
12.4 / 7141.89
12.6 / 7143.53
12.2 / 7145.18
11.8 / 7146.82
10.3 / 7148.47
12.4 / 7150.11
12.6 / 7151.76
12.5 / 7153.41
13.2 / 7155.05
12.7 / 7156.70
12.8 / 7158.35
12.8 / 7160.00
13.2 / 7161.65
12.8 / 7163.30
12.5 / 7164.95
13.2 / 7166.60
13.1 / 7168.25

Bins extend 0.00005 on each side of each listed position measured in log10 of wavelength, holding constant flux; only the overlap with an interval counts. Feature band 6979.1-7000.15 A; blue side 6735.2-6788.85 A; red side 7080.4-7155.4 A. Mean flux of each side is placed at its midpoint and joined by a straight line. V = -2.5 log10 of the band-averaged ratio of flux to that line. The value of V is -0.08 mag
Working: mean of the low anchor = 12.3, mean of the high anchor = 12.7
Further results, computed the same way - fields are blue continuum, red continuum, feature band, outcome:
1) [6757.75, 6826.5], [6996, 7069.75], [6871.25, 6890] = 0.08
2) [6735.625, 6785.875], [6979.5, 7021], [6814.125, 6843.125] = 0.08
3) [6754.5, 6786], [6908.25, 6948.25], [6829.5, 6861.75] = 0.08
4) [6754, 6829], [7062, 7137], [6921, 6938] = -0.03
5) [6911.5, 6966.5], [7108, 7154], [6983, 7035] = -0.07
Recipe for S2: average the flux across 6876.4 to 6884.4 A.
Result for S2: 11.8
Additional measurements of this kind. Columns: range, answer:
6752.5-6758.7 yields 12.3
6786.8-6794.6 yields 12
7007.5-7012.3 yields 13.5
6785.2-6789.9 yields 11.7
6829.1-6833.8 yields 11.8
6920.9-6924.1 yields 13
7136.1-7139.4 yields 11.8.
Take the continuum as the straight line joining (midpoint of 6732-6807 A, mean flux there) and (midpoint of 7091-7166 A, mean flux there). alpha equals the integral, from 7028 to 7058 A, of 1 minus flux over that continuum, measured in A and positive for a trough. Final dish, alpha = -4.1 A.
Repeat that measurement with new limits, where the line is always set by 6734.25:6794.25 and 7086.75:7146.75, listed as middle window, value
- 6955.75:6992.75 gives -2.9 A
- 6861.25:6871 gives 0.8 A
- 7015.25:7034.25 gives -1.9 A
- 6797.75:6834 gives 1.4 A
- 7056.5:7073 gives -0.8 A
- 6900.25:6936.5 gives -0.1 A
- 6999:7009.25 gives -0.9 A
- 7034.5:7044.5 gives -1.5 A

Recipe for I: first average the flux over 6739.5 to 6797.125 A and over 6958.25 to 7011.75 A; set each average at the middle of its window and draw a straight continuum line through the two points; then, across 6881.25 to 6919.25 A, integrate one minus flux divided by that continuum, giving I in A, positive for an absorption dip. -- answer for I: 2.8 A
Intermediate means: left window 12.2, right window 13.5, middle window 12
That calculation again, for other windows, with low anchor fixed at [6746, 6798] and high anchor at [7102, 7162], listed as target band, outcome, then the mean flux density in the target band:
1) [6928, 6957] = -2.07 A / 13.3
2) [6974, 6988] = -1.02 A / 13.3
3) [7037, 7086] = -4.87 A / 13.8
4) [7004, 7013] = -0.78 A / 13.5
